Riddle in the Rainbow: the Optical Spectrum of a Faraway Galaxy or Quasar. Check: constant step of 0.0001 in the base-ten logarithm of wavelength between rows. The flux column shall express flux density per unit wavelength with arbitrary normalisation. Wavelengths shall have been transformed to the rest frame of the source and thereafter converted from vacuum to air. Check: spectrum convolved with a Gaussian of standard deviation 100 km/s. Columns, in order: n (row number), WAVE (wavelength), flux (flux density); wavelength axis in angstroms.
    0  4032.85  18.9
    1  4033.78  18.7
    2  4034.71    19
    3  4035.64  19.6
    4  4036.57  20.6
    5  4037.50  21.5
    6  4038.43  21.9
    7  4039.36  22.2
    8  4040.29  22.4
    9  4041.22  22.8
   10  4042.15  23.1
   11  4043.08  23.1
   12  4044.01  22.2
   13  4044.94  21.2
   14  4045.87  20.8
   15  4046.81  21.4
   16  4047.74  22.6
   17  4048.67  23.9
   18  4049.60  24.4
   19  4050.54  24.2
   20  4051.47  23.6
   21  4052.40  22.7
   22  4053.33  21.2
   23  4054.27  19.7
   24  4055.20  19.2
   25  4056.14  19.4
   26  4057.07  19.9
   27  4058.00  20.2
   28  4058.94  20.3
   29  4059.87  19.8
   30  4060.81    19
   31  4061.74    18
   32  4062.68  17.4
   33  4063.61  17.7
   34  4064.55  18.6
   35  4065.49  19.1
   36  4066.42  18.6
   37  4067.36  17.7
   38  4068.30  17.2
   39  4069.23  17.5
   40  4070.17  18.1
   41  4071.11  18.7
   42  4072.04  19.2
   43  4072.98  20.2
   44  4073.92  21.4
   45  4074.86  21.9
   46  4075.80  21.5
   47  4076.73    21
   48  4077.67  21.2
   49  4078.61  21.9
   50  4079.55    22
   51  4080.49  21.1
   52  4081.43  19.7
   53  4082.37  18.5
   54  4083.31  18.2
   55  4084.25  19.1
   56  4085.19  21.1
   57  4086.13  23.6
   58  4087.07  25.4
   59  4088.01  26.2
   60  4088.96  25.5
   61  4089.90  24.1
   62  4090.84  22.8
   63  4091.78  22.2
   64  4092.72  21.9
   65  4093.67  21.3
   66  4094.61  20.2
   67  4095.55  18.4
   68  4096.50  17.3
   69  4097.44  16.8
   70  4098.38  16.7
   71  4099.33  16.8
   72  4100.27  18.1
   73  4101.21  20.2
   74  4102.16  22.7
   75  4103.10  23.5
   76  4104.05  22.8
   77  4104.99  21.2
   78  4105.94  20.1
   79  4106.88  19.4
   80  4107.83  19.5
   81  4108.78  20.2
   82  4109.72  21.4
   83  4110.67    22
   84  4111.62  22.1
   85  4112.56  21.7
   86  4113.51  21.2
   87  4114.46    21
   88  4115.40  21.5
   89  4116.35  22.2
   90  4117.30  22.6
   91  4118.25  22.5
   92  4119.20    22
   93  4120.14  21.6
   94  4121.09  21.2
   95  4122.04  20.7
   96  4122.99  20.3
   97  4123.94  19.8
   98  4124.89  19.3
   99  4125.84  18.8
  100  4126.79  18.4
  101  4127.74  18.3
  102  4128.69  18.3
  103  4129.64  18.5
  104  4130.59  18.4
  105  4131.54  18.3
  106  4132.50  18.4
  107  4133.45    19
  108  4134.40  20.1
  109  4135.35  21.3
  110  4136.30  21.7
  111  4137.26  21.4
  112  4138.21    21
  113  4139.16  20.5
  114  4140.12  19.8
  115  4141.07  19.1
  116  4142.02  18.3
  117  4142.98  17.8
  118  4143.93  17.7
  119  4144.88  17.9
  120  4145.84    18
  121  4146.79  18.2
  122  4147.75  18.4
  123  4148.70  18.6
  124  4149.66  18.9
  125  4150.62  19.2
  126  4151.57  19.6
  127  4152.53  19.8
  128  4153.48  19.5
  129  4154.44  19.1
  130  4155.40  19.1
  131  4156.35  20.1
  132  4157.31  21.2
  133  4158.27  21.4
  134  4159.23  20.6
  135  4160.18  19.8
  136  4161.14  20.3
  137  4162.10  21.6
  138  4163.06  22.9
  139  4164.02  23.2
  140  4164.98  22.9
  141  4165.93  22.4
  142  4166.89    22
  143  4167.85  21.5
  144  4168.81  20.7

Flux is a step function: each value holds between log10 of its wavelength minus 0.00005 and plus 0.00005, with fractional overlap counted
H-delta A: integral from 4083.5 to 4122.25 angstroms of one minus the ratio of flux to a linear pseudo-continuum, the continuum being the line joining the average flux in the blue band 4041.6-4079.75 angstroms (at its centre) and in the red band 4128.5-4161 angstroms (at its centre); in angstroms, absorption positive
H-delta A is -2.5 angstroms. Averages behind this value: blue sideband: 20.5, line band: 21.2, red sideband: 19.4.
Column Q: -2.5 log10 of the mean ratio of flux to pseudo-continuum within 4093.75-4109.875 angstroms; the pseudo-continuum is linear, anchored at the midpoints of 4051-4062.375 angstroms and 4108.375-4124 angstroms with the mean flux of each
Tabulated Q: 0.076 mag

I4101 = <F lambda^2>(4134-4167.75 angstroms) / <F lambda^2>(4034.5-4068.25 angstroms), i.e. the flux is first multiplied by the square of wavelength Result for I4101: 1.02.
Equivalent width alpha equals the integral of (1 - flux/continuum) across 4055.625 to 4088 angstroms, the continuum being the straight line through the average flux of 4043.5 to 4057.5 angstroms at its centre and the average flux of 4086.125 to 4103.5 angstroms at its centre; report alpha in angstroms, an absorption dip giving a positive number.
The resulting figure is 2.34 angstroms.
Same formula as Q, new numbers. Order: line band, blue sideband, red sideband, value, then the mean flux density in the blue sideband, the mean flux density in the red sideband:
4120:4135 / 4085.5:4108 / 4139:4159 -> 0.037 mag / 21.1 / 19.1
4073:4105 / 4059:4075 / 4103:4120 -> -0.051 mag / 18.8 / 21.5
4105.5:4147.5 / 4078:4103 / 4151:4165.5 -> 0.042 mag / 20.9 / 20.8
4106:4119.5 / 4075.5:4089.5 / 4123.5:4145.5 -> -0.055 mag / 21.8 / 19.2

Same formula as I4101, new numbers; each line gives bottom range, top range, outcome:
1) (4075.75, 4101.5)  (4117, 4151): 0.96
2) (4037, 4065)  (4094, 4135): 0.98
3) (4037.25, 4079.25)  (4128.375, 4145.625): 0.97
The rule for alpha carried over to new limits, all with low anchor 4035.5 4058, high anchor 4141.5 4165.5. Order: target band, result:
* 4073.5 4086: 0.3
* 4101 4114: -0.4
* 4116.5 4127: -0.2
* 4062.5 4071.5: 1.4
